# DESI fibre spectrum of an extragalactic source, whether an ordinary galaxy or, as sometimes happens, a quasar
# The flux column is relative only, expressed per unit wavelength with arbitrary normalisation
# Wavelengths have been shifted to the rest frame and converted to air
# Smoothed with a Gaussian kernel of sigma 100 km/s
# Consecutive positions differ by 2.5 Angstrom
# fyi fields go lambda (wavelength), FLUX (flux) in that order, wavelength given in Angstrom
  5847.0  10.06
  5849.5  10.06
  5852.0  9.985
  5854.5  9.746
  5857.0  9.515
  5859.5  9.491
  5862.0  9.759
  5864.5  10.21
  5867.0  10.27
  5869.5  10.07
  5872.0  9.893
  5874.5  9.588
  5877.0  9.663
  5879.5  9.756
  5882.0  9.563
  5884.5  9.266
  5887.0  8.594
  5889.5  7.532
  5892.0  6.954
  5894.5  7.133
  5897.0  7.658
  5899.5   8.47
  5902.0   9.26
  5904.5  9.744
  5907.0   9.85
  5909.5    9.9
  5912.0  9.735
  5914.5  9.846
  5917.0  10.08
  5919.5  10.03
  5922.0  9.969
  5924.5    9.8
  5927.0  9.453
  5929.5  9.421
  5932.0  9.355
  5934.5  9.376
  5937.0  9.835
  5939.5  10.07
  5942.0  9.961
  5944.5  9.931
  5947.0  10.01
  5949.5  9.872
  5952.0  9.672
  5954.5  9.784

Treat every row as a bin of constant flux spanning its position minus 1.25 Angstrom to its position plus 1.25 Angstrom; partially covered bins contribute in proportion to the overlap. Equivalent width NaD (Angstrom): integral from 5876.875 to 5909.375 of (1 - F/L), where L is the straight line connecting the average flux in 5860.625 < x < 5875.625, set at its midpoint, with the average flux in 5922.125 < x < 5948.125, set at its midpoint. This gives 3.8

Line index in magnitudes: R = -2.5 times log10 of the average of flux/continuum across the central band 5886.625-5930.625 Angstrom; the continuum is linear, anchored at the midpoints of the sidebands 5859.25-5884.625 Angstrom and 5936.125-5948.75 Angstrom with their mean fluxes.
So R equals 0.09 mag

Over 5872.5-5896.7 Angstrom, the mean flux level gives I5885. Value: 8.67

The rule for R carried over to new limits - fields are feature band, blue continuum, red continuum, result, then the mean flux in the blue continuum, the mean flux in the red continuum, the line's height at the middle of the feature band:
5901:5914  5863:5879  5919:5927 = 0.018 mag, 9.94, 9.85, 9.88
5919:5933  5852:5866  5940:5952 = 0.026 mag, 9.78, 9.92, 9.89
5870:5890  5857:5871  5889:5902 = -0.062 mag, 9.92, 7.71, 8.8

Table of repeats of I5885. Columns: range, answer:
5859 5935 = 9.34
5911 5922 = 9.93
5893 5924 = 9.3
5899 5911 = 9.51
